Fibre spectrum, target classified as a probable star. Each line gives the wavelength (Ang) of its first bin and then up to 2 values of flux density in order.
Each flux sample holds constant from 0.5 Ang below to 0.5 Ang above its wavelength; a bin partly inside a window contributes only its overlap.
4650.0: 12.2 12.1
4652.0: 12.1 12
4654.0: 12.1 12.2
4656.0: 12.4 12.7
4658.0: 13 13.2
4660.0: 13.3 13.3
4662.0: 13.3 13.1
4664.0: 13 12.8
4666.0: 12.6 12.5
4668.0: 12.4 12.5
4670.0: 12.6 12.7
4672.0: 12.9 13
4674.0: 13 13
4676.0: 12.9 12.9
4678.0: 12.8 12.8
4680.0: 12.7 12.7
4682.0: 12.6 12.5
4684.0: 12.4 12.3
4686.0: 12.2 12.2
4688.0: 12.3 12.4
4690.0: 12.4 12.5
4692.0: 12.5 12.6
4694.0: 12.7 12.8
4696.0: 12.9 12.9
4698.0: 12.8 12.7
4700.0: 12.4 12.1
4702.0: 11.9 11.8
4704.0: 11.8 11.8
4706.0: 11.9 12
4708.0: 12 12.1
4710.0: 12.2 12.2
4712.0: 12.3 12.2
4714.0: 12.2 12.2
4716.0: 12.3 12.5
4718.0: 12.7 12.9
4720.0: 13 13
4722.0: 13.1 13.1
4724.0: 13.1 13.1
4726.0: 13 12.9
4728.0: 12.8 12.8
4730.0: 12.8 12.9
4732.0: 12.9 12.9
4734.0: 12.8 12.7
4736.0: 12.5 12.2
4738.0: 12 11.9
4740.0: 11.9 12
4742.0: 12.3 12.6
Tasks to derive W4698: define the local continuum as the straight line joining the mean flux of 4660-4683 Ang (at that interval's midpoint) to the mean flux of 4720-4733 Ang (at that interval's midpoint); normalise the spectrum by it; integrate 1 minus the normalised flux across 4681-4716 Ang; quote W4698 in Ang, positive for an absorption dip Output 1.5 Ang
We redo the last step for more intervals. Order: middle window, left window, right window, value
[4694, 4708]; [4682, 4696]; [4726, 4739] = 0.25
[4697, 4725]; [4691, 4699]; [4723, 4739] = 0.73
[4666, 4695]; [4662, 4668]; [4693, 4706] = 0.01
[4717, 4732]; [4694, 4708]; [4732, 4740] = -0.66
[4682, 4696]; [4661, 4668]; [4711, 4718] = 0.14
